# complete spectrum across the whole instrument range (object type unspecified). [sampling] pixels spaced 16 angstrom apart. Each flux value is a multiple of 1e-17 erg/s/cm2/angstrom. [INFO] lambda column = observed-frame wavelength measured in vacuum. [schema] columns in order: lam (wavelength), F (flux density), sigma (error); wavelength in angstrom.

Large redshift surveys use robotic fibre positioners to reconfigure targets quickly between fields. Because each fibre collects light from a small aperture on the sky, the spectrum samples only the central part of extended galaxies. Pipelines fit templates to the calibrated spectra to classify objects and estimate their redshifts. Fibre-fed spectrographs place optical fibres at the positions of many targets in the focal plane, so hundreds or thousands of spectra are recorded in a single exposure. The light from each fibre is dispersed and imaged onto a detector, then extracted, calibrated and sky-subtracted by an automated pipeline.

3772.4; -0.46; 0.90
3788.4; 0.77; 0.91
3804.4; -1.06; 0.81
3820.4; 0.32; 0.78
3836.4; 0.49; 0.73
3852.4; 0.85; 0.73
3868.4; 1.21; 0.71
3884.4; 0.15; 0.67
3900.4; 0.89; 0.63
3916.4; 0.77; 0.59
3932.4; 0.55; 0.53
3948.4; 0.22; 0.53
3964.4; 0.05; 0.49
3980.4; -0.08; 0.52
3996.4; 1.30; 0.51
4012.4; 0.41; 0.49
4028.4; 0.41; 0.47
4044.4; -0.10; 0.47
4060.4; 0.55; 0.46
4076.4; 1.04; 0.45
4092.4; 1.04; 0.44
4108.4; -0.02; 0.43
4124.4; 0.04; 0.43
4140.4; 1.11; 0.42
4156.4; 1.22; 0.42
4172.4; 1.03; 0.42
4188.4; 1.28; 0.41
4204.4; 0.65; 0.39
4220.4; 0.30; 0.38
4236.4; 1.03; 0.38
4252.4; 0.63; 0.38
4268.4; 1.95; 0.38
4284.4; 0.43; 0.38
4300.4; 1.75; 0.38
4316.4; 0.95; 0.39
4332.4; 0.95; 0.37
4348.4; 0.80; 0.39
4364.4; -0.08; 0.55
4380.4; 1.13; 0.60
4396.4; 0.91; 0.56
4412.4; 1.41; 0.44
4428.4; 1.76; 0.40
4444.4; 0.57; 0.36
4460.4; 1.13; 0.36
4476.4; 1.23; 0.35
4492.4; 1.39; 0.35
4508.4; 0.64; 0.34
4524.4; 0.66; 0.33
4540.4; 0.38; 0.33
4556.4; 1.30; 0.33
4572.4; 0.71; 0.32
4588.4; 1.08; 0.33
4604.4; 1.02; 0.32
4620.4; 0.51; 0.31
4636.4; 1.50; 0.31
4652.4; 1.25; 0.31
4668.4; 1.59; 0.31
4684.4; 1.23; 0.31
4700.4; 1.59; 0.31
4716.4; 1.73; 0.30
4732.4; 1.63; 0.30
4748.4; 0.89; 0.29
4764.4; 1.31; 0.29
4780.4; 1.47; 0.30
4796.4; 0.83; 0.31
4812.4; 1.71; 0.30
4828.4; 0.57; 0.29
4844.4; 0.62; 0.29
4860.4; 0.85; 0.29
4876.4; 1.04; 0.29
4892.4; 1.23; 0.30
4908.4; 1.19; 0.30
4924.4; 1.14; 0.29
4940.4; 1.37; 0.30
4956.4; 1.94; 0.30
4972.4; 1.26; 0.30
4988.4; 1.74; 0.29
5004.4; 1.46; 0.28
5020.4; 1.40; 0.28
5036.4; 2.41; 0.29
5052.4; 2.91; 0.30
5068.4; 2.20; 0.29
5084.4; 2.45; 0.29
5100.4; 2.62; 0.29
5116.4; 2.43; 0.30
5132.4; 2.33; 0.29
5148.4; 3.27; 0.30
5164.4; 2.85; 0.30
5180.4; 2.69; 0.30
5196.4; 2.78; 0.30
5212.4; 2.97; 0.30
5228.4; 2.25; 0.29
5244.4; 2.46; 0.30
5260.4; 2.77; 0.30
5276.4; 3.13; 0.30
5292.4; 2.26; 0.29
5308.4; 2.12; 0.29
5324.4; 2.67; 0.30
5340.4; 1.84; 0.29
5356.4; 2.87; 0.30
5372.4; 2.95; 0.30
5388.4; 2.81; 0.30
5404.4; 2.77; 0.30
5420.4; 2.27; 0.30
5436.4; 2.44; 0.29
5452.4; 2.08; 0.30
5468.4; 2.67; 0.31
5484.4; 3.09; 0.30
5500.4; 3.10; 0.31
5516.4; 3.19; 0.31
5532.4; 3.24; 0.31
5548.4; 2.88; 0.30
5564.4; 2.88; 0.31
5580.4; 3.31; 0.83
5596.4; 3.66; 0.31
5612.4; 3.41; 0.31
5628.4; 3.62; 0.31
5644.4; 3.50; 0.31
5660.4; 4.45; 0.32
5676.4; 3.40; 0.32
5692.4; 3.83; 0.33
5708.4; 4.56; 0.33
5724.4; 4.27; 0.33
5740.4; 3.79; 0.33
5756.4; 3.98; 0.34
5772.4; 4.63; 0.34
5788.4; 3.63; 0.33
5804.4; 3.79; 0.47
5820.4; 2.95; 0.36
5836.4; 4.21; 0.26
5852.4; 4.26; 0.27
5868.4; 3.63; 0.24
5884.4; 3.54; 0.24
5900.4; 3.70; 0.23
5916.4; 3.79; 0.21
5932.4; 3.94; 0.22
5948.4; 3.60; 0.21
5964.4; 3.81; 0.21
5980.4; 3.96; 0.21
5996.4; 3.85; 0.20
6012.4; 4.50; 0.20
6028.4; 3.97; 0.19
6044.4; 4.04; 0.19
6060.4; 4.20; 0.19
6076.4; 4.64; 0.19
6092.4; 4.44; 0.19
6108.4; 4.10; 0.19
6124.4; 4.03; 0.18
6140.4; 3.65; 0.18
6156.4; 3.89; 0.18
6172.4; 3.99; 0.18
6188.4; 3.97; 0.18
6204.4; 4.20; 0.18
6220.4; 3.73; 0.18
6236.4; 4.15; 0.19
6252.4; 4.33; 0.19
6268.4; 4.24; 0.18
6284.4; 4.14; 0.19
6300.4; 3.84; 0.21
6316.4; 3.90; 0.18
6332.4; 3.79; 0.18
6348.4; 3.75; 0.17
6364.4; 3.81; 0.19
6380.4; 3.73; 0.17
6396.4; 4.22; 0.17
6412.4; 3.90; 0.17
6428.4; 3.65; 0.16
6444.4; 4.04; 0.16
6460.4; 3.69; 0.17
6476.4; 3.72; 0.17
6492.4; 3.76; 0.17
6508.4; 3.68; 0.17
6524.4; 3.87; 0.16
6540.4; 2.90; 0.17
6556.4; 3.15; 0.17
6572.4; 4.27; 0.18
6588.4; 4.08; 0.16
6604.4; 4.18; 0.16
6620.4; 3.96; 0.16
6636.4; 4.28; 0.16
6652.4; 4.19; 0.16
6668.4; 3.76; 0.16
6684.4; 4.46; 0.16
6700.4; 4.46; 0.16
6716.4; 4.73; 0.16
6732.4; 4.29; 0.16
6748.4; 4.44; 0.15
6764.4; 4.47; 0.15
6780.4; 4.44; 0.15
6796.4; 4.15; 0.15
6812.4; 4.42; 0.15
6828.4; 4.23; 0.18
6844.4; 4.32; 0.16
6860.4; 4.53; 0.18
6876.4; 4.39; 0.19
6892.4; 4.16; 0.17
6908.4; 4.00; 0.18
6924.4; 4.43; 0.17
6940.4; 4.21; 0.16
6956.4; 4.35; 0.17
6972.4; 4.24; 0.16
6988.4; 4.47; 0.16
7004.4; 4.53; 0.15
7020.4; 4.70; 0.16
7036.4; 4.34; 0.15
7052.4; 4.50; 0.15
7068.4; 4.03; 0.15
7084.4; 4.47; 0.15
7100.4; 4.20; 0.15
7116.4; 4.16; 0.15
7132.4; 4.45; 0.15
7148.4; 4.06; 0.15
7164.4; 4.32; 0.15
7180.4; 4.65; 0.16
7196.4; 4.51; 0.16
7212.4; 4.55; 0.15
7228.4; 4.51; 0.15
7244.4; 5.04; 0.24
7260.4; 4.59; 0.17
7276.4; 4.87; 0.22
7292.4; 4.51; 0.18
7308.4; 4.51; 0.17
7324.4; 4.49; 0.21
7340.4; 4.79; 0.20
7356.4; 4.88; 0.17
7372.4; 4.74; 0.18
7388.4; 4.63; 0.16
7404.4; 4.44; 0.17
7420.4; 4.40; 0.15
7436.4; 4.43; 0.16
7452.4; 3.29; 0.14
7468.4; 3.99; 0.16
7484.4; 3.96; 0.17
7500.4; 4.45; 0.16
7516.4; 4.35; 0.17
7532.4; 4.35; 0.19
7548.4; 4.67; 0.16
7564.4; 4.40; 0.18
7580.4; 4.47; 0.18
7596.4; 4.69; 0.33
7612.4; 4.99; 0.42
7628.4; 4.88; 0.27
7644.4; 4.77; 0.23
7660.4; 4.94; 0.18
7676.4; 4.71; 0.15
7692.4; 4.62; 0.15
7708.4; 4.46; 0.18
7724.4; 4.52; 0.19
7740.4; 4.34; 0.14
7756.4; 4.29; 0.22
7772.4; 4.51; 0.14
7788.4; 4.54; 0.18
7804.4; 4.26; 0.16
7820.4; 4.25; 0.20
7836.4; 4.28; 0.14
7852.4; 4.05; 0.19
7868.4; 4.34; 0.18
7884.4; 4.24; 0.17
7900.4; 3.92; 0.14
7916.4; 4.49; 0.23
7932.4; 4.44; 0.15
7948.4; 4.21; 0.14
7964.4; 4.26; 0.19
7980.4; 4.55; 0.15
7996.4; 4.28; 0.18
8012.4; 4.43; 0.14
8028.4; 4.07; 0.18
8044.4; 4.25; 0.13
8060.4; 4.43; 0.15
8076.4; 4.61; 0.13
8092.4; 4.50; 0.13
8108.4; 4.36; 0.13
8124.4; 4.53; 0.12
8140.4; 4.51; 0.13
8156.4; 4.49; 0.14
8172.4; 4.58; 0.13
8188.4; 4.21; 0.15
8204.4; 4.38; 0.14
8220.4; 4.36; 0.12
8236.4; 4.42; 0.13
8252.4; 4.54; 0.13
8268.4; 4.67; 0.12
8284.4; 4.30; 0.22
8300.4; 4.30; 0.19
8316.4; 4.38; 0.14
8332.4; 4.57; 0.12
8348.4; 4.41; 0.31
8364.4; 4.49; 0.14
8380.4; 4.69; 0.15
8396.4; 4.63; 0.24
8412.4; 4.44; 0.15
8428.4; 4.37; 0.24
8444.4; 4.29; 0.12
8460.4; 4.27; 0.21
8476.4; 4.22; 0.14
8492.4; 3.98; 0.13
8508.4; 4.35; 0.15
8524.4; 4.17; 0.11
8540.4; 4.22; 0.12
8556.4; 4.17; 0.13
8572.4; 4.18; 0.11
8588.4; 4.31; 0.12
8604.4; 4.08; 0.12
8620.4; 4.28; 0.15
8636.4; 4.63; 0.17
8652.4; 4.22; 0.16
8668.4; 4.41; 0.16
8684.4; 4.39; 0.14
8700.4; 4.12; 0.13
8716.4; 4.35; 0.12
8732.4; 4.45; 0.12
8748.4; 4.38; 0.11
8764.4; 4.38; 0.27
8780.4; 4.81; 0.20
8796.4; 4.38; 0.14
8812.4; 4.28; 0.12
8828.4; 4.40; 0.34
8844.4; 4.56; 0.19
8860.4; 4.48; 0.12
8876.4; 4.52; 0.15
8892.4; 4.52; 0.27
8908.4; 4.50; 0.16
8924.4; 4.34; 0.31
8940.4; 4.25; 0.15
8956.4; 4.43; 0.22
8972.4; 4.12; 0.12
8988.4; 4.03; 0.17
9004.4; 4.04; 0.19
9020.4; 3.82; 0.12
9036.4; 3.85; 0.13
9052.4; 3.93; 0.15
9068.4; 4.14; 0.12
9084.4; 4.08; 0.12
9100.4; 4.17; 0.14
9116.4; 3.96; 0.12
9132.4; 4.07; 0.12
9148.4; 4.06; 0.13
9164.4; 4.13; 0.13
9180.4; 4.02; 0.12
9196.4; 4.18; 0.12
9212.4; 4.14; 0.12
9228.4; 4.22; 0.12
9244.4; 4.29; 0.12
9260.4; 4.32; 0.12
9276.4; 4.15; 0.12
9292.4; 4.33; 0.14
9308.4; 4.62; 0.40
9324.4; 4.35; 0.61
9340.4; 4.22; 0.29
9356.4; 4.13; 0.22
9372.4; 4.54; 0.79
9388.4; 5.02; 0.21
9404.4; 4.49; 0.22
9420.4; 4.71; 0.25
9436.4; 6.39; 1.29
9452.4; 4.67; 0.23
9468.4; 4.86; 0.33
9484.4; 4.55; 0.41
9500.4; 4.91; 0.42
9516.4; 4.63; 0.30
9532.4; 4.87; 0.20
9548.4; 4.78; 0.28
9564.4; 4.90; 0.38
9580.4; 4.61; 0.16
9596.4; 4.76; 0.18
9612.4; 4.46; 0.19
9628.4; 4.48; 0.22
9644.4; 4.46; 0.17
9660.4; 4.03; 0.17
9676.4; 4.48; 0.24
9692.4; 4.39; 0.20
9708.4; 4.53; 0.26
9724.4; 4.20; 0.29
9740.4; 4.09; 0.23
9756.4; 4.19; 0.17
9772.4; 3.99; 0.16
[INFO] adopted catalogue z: 0.265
